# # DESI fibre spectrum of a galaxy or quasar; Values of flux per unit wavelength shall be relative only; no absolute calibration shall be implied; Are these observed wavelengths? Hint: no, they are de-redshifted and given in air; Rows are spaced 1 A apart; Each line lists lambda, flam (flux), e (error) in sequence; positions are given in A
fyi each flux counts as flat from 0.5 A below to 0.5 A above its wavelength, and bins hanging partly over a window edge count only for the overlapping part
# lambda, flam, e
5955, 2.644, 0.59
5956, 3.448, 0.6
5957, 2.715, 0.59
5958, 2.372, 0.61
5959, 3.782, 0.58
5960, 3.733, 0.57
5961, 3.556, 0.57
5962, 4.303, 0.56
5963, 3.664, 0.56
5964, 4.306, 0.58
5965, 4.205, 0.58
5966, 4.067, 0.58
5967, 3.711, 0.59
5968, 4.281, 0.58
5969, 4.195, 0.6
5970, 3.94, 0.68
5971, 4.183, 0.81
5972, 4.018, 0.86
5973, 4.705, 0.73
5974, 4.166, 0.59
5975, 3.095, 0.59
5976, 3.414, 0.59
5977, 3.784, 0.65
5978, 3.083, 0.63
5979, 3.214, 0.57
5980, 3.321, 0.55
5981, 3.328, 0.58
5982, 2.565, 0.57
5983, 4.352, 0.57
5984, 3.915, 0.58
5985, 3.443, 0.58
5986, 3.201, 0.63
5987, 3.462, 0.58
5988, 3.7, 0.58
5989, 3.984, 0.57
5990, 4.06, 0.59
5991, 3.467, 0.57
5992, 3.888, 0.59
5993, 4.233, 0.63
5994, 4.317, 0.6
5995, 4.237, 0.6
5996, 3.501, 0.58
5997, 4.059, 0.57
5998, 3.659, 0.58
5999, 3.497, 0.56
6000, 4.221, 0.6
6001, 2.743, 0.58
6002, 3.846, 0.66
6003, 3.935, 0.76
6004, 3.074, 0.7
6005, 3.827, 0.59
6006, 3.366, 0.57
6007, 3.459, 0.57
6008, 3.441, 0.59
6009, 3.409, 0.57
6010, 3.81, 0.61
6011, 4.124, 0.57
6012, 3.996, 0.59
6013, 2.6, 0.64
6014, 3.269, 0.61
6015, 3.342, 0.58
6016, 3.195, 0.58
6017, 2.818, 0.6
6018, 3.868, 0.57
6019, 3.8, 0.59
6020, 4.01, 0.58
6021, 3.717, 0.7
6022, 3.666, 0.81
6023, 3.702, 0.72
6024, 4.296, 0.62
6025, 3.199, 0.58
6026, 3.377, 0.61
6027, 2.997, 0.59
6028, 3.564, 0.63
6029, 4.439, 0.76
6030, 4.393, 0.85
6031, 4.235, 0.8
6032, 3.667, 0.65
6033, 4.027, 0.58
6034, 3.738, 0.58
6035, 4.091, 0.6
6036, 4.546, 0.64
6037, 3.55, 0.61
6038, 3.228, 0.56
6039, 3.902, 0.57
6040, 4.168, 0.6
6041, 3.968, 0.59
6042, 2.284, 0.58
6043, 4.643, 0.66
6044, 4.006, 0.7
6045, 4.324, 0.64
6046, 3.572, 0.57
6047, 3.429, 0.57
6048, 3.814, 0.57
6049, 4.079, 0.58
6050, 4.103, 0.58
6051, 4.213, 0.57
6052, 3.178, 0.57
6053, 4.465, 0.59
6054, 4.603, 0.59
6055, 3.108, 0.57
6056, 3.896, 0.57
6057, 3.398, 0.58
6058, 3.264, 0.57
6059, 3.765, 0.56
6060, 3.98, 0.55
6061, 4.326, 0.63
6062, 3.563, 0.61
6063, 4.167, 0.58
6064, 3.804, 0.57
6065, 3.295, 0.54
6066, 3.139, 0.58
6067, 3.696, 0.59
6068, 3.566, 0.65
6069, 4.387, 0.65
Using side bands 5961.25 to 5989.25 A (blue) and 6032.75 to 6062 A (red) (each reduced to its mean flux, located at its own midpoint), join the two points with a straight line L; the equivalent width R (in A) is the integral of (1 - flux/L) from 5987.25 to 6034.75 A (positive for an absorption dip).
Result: 1.3 A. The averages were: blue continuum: 3.77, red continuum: 3.84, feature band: 3.7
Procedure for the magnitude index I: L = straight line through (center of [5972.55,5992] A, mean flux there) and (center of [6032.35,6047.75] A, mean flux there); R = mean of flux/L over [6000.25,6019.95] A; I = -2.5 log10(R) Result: 0.07 mag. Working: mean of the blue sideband 3.6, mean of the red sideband 3.83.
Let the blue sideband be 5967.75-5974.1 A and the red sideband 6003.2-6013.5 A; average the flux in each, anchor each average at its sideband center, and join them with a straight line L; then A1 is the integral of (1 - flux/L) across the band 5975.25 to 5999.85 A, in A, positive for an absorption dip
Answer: 1.5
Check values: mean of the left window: 4.21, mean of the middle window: 3.66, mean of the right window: 3.52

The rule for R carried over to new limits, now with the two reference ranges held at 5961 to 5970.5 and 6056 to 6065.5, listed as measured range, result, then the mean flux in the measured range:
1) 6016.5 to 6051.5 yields 0.1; 3.81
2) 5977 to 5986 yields 1.3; 3.41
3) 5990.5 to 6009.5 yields 1.2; 3.69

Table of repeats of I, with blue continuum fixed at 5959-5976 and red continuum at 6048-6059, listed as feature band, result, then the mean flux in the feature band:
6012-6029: 0.11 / 3.51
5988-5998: 0.00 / 3.94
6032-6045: 0.00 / 3.86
